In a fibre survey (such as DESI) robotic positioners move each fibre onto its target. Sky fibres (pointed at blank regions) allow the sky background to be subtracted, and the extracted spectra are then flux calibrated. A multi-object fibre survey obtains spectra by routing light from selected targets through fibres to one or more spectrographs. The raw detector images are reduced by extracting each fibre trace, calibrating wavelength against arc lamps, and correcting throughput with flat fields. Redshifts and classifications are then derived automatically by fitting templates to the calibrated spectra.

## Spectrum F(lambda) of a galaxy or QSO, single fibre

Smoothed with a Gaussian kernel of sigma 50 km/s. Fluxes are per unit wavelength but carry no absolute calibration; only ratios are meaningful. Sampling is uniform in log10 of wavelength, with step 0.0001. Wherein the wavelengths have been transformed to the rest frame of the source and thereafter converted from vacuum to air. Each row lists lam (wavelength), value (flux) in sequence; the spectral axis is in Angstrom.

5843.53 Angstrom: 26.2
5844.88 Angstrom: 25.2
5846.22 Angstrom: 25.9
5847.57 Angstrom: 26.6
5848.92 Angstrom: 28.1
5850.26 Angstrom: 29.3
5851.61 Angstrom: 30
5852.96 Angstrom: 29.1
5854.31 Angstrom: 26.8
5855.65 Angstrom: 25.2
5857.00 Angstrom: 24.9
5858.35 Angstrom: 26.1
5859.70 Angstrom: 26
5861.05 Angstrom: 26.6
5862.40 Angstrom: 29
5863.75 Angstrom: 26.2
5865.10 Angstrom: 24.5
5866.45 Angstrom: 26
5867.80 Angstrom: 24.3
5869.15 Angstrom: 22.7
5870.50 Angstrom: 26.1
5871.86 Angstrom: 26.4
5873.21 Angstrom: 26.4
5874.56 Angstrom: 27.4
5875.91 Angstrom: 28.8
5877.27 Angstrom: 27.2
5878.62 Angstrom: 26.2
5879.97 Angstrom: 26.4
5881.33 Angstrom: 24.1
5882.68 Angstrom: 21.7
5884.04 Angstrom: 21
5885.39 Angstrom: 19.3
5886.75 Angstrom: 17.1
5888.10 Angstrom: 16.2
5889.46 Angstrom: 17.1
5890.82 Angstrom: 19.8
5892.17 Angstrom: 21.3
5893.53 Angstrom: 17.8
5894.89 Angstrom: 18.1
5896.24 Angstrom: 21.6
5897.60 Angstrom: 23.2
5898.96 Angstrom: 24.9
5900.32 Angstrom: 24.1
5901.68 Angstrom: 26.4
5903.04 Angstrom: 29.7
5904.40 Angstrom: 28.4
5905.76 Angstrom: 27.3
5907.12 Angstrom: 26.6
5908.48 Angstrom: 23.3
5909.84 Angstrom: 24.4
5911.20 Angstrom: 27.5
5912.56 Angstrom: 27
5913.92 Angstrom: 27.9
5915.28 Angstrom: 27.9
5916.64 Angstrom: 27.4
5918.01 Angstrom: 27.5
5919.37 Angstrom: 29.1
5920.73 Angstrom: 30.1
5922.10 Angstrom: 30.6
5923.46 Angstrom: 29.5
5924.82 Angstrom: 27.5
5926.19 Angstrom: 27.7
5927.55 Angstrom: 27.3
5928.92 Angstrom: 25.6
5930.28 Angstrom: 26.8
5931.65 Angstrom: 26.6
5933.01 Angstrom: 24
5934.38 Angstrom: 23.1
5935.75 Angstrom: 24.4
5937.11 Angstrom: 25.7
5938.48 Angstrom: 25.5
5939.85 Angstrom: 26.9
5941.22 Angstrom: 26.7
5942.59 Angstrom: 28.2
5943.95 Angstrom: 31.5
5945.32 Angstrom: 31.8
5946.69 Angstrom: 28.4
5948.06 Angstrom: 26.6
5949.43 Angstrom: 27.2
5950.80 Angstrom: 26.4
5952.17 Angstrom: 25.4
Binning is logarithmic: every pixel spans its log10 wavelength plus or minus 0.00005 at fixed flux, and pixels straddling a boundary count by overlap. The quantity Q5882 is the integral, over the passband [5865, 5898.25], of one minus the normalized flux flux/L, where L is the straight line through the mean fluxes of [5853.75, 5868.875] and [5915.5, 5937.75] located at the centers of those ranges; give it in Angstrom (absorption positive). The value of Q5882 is 4.36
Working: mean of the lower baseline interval 25.9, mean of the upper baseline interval 27.1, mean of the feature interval 22.8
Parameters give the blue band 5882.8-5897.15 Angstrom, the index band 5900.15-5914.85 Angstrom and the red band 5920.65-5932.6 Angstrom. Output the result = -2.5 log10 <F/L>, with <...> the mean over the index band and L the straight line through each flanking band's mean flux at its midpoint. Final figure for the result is -0.15 mag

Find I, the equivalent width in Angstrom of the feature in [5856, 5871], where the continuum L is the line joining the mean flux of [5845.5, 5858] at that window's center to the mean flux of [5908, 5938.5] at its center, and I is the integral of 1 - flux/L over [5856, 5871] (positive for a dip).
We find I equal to 0.86 Angstrom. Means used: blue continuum 27.3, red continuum 26.9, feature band 25.7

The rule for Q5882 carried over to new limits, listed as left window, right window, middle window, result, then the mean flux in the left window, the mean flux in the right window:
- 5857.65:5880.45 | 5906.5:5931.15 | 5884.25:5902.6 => 4.2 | 26.3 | 27.4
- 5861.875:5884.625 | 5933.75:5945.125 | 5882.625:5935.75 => 3.1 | 25.5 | 26.7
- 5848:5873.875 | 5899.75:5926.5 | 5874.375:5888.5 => 1.9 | 26.5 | 27.5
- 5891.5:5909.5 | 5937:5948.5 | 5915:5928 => -1.2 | 24.1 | 28.1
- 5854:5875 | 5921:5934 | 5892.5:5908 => 1.4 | 25.9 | 27.3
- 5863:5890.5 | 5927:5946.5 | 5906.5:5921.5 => -0.9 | 23.7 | 26.8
